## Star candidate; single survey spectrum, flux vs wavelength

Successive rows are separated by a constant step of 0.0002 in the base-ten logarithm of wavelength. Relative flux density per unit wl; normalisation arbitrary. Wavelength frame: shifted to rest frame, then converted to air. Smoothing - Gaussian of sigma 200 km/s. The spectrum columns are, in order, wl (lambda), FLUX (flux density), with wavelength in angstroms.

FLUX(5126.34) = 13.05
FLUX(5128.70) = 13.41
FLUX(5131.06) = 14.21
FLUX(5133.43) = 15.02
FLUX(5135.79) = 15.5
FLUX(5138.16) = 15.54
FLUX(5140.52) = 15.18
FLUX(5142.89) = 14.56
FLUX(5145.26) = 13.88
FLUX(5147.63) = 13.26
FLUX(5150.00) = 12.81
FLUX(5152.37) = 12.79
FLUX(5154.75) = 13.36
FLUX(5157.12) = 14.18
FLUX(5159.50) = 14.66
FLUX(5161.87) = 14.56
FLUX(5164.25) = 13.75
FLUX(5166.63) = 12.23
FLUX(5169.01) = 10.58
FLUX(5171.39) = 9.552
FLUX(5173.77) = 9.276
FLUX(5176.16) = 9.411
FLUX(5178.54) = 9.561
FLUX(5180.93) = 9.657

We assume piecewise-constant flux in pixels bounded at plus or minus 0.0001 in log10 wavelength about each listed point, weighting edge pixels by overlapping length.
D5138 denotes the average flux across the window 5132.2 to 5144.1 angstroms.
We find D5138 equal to 15.2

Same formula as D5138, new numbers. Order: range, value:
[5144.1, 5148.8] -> 13.6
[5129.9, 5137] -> 14.9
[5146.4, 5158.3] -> 13.3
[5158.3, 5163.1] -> 14.6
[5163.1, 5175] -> 11.1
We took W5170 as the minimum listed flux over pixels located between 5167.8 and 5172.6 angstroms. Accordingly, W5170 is 9.552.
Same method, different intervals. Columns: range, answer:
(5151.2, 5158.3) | 12.79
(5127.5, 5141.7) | 13.41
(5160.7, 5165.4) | 13.75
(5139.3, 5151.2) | 12.81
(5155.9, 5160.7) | 14.18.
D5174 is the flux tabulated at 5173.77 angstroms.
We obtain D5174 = 9.276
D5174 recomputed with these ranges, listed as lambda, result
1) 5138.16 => 15.54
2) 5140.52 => 15.18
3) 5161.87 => 14.56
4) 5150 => 12.81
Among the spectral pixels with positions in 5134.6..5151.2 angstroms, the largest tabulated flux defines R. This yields 15.54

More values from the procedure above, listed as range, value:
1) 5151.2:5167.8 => 14.66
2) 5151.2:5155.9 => 13.36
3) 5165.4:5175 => 12.23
